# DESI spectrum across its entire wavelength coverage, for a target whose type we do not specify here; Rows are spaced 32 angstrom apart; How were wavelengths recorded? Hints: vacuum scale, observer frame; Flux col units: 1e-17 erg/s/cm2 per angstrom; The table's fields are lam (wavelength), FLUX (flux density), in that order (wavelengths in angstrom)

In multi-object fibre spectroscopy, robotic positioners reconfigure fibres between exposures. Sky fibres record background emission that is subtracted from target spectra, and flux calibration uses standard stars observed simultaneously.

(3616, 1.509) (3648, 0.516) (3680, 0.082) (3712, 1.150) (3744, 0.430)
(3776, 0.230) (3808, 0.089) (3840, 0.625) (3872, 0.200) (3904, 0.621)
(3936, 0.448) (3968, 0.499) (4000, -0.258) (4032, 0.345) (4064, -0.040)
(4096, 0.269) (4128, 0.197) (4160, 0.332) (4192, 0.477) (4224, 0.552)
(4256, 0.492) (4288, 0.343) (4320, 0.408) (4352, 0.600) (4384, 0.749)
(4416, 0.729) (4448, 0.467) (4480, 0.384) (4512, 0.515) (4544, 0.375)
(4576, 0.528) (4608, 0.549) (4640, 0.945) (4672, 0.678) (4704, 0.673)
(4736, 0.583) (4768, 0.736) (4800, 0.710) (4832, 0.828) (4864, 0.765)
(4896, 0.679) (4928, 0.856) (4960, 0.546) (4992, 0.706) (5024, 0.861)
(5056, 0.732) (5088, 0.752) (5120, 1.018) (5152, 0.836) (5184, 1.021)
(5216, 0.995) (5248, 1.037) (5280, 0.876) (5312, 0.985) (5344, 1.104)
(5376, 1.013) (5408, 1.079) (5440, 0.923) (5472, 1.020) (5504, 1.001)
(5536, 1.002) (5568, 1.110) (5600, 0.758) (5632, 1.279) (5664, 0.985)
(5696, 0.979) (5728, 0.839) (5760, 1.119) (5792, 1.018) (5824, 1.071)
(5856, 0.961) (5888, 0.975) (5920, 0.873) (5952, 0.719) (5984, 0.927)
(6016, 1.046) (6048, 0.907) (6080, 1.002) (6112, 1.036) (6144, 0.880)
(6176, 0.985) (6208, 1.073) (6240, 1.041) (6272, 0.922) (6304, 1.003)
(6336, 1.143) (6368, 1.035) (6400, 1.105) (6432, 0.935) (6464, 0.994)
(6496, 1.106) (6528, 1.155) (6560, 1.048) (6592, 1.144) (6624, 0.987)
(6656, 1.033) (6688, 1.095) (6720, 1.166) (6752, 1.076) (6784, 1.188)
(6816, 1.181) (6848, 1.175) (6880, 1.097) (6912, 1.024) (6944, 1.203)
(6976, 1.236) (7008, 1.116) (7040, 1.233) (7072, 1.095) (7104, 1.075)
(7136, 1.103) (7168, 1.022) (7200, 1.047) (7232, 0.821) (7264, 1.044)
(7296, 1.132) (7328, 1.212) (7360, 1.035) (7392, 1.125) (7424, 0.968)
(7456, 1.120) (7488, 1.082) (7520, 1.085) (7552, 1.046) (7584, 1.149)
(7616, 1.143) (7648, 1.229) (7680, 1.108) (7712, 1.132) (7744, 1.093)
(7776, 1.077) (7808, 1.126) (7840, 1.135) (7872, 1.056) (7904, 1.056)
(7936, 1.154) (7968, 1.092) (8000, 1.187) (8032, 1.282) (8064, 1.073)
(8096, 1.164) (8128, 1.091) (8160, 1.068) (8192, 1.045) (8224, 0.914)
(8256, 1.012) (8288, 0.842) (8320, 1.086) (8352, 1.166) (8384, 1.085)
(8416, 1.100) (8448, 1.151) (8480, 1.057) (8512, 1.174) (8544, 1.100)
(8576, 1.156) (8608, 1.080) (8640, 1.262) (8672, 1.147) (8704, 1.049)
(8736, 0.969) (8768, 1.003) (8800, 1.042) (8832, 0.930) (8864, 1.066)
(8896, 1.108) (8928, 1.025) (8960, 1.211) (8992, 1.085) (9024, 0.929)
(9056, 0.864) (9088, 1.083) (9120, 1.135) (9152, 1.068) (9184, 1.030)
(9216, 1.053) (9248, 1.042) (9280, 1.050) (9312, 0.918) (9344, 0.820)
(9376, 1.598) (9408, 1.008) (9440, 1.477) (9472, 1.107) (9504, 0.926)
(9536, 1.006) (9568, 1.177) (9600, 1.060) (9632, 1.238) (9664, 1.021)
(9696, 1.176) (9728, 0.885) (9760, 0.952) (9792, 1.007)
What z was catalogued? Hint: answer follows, 0.15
